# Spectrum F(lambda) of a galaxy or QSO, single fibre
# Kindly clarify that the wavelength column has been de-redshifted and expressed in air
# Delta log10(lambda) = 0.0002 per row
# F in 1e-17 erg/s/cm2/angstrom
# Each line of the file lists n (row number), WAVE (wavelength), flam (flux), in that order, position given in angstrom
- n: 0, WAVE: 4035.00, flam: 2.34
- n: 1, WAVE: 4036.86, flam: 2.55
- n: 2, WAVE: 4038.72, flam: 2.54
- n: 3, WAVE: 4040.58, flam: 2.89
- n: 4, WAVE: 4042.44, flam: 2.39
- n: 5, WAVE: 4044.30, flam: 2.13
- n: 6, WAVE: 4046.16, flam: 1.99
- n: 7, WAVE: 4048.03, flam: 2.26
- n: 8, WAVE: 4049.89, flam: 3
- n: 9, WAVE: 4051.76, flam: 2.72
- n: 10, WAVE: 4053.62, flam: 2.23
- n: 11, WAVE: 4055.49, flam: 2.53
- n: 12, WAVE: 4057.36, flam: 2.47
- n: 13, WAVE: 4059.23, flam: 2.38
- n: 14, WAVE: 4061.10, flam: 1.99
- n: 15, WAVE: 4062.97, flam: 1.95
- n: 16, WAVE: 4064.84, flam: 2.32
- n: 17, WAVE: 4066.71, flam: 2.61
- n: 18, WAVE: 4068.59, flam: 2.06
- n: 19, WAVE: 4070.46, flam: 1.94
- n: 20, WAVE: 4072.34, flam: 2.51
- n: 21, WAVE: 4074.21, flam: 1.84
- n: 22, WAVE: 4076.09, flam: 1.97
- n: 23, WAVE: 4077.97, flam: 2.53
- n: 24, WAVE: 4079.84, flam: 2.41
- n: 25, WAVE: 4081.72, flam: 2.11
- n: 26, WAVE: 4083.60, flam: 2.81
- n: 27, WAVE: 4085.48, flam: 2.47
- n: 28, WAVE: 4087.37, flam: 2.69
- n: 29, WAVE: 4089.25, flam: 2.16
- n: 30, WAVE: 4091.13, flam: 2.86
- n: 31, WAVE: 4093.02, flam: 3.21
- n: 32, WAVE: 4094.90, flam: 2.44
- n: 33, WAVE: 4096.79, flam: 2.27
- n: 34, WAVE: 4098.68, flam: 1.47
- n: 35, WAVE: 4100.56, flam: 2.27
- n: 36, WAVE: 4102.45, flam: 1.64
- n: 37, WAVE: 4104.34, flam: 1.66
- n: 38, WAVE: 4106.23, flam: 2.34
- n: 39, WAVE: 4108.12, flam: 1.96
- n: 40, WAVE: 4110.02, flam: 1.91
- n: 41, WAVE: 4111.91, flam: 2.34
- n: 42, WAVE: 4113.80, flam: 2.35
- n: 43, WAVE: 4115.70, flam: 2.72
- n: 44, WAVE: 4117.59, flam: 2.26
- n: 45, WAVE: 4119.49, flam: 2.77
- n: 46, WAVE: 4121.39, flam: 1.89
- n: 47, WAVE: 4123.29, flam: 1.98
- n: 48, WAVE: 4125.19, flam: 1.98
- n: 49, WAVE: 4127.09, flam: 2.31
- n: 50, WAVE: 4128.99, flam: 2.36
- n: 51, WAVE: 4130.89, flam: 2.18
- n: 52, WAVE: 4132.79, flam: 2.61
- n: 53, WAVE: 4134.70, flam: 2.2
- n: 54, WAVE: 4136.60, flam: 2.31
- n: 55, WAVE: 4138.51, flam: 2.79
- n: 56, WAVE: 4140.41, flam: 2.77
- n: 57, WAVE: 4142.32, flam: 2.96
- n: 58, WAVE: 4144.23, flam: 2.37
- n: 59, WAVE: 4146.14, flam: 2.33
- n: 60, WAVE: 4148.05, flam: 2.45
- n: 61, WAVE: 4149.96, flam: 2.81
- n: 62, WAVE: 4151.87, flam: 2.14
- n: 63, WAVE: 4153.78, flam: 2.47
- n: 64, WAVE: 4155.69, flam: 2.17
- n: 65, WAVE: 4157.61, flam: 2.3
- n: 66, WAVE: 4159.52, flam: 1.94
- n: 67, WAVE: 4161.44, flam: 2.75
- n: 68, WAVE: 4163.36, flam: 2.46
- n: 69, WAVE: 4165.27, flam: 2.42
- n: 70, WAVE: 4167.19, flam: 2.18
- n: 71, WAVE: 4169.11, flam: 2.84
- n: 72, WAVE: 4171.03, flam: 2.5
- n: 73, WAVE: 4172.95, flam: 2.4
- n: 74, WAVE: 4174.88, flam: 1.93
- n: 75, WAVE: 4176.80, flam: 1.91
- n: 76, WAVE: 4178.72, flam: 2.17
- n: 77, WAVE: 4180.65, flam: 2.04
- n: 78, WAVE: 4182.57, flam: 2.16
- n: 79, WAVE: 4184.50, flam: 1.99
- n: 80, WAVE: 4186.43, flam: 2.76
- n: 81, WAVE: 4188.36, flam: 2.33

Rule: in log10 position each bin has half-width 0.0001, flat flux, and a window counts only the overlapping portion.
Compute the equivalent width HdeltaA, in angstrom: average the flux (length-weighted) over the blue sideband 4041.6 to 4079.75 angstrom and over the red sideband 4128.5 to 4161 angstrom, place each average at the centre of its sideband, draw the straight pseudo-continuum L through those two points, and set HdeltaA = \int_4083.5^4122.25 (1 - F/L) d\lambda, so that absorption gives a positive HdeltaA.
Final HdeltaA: 1.0 angstrom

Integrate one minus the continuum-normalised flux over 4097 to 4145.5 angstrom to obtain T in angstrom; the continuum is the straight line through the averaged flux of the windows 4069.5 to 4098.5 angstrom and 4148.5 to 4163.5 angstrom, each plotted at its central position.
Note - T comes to 2.6 angstrom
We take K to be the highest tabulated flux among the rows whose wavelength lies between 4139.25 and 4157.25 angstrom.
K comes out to 2.96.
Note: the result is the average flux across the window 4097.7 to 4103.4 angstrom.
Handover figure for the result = 1.8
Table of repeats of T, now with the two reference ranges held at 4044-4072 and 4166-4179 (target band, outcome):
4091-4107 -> 0.7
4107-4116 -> 0.3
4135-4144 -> -1.4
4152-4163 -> -0.2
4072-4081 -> 0.3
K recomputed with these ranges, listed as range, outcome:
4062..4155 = 3.21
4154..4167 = 2.75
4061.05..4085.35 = 2.81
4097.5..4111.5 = 2.34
